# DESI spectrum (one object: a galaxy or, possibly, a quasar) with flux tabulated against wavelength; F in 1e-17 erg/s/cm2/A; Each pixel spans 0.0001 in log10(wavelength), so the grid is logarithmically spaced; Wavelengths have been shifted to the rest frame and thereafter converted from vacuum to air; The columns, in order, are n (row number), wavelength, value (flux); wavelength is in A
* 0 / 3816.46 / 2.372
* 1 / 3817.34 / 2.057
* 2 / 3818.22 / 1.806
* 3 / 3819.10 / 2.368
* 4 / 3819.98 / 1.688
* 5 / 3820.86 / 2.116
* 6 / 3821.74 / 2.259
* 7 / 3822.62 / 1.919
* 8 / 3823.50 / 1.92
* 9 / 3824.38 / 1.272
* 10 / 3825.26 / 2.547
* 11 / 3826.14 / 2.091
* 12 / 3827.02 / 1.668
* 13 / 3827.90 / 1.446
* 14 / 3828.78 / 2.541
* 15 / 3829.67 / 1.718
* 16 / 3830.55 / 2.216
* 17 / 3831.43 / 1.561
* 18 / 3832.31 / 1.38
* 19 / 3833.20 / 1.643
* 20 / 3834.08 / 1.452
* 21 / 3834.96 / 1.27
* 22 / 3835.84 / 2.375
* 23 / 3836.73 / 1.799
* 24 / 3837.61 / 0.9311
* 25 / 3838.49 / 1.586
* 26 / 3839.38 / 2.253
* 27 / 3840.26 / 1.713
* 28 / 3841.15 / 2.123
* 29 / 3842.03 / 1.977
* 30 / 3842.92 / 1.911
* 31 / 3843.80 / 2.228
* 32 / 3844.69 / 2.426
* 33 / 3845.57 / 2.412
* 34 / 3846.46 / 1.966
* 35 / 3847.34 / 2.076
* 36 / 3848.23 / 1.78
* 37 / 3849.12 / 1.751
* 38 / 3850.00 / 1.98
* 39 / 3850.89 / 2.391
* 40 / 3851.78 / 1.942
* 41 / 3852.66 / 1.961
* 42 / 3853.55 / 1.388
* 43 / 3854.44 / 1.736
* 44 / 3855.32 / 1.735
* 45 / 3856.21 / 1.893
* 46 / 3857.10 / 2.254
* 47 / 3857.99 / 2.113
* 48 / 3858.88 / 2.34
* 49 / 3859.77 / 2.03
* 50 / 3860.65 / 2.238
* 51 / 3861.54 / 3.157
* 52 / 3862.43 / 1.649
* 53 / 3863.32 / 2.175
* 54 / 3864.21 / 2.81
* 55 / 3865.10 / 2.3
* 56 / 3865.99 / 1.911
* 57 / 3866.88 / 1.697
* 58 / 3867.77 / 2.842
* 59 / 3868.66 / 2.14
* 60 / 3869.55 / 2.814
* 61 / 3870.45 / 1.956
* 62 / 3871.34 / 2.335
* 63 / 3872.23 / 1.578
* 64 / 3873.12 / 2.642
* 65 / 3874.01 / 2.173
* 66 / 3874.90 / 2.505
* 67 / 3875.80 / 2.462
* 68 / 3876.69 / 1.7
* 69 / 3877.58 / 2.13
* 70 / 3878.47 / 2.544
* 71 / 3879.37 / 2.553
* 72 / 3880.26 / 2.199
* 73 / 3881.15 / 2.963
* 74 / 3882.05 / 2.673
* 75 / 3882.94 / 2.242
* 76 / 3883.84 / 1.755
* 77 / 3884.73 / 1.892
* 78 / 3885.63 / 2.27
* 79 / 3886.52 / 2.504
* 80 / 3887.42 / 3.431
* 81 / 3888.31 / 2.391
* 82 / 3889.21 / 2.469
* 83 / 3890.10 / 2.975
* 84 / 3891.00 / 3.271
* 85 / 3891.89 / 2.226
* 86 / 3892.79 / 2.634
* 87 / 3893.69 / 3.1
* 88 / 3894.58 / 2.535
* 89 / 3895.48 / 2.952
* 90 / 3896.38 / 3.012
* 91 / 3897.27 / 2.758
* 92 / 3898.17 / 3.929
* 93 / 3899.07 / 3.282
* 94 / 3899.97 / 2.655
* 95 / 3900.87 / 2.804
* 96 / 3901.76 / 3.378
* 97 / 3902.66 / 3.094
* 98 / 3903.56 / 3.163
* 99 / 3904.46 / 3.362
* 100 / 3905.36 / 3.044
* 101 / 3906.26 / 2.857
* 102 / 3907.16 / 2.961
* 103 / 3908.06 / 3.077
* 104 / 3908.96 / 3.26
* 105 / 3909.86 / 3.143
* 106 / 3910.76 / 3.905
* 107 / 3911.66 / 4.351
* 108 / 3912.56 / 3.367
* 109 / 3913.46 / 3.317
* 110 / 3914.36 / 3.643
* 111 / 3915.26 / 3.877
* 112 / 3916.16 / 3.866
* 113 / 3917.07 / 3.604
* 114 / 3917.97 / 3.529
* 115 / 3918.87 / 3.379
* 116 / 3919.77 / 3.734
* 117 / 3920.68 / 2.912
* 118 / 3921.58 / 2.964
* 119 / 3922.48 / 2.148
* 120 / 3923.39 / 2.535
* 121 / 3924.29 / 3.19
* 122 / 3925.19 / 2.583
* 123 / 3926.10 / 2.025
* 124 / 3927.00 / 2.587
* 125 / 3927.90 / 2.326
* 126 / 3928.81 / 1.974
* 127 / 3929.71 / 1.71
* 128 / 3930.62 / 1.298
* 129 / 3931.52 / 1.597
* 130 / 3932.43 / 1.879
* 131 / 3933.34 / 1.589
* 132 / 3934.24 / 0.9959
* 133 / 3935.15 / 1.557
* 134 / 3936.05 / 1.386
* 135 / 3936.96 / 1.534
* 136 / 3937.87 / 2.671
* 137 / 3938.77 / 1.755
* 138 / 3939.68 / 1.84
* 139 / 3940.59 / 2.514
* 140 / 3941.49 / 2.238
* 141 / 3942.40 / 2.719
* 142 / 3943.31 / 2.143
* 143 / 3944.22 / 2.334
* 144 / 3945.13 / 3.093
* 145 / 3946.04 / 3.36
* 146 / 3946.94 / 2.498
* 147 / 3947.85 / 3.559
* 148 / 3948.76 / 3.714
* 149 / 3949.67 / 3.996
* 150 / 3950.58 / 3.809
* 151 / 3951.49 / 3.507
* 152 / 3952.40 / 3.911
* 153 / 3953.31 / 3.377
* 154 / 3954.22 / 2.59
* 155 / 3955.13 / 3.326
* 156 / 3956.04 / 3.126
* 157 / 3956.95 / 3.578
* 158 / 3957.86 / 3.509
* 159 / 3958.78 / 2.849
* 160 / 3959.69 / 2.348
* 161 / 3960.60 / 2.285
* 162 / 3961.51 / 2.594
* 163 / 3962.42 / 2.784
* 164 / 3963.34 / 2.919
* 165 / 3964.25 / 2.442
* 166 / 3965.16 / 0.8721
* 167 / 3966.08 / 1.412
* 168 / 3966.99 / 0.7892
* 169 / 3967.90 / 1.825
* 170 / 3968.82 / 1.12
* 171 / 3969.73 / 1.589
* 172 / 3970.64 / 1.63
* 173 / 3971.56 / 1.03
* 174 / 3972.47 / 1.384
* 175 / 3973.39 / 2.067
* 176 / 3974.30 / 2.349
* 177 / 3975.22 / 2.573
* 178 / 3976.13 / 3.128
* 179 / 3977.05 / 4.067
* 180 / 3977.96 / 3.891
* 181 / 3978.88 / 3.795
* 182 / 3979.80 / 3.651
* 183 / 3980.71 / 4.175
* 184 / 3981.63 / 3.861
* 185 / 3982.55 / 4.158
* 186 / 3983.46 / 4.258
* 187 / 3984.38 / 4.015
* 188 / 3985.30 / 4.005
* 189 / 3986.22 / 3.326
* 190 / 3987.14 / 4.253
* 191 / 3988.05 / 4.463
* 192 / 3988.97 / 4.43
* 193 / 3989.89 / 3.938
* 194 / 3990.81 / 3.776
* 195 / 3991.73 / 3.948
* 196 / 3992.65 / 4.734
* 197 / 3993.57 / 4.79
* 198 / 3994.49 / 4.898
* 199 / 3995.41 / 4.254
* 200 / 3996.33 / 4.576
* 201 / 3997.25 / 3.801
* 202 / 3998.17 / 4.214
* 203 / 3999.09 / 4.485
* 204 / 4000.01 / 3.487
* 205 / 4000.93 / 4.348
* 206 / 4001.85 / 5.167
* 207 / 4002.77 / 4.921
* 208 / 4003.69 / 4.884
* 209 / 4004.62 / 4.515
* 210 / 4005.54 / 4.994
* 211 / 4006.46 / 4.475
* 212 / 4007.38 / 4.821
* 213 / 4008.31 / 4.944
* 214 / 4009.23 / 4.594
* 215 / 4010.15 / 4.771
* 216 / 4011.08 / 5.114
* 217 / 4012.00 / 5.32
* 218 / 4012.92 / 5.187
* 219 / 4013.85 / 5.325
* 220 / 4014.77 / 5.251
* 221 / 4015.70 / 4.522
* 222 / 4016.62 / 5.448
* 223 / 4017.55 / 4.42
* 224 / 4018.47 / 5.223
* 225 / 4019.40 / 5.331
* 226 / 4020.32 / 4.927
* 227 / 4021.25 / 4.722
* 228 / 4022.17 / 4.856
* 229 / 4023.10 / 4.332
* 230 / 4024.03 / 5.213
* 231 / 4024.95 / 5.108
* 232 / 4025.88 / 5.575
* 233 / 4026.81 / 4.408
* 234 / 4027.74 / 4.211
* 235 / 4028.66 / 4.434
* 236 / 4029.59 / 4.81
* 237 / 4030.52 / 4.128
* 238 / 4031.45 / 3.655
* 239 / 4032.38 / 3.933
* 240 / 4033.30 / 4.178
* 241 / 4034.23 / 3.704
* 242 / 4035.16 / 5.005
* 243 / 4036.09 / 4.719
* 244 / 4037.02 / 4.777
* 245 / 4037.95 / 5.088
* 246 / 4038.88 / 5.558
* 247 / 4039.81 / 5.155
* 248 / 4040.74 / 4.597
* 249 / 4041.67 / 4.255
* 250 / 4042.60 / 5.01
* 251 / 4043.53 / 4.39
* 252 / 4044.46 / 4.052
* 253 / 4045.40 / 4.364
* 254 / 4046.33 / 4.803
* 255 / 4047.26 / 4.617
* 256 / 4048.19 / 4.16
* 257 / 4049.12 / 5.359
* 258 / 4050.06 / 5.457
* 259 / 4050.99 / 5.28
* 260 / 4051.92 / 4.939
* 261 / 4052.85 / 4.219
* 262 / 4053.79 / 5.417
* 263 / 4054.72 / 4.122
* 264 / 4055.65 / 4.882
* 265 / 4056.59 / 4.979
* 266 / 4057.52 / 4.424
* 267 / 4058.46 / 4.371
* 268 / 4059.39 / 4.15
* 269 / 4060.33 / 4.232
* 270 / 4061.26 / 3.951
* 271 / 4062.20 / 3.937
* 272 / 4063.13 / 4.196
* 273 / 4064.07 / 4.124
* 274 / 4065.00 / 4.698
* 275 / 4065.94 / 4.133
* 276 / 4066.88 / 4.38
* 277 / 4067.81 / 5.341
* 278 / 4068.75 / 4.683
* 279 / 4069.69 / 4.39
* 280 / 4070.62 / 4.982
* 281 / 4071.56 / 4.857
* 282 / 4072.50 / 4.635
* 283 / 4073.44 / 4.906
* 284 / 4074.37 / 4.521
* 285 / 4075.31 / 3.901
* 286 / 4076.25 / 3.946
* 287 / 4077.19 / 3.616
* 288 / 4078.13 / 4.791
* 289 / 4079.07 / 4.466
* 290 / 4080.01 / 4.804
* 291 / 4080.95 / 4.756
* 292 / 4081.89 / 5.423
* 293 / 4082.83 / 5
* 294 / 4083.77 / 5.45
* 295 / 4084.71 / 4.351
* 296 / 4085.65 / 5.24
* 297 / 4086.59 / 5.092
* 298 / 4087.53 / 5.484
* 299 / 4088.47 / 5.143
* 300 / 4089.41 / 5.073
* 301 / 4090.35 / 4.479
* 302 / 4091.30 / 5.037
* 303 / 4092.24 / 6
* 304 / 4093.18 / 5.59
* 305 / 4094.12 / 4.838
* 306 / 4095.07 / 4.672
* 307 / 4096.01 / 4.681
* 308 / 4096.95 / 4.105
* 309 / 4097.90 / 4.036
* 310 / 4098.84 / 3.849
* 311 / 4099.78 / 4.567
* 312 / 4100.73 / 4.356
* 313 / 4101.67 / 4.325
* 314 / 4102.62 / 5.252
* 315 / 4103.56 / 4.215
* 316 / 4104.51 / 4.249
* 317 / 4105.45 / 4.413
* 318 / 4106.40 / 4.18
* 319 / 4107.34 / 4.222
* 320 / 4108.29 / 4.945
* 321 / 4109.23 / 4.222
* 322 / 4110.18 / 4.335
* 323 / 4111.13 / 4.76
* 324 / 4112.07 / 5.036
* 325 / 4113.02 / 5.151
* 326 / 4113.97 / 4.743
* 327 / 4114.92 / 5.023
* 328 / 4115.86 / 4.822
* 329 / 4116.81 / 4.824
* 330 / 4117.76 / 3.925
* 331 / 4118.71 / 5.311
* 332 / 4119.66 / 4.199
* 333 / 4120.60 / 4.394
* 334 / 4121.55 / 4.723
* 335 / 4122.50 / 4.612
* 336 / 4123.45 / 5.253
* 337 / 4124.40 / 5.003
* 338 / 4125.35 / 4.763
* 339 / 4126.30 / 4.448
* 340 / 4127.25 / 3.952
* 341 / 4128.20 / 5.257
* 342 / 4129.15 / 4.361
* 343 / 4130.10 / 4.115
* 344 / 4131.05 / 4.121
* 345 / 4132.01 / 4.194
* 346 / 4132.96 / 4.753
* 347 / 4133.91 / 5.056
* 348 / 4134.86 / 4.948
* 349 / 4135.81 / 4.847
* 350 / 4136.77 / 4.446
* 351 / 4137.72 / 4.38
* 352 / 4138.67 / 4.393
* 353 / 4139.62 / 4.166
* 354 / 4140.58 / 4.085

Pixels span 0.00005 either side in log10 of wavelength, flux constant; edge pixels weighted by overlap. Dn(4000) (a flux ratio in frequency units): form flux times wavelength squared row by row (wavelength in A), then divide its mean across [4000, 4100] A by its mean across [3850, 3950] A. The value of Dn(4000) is 2.0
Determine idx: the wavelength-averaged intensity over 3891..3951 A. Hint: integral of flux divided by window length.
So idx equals 2.8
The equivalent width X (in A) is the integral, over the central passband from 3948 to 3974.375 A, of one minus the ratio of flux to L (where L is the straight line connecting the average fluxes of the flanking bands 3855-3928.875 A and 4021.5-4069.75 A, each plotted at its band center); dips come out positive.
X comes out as 7.5 A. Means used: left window 2.72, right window 4.59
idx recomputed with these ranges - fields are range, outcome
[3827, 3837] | 1.76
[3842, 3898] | 2.31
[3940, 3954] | 3.1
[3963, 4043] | 4.08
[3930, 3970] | 2.43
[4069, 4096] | 4.83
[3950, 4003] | 3.31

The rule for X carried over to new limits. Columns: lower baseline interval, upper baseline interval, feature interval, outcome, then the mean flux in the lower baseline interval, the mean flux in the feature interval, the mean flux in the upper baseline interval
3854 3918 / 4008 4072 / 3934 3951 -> 4.5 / 2.69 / 2.53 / 4.69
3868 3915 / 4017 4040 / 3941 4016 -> 9.2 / 2.78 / 3.55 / 4.7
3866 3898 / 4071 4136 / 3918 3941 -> 5.6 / 2.47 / 2.21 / 4.68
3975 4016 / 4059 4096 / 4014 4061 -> -1.6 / 4.37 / 4.7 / 4.7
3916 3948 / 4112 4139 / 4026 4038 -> -2.8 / 2.41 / 4.4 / 4.65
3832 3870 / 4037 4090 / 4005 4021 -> -3.7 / 2.02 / 4.98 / 4.68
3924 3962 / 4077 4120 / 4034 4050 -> -3.2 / 2.56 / 4.71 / 4.73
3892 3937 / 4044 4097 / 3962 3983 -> 6.1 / 2.81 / 2.5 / 4.7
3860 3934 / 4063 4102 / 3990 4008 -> -3.2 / 2.68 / 4.47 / 4.69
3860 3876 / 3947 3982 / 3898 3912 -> -4.3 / 2.29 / 3.24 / 2.77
